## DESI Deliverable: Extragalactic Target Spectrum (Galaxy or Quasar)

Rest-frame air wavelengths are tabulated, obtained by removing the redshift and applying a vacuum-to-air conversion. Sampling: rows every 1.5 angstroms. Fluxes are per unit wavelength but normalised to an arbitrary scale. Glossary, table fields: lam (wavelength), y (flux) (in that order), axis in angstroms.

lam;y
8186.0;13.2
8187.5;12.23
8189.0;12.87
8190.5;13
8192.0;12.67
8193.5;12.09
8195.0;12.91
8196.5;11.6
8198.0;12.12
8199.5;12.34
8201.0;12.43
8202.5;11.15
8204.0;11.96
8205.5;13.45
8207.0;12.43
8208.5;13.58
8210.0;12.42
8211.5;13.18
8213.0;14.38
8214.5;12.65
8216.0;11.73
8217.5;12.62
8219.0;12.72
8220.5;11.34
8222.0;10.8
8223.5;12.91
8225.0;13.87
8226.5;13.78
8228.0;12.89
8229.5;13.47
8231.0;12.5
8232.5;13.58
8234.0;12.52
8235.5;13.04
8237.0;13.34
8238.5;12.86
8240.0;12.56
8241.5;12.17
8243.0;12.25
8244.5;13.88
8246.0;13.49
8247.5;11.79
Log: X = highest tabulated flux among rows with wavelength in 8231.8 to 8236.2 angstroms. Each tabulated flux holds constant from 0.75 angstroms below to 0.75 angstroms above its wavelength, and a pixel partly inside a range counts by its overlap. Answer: 13.58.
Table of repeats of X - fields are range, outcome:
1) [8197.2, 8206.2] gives 13.45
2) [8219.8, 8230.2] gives 13.87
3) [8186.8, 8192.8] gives 13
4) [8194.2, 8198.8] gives 12.91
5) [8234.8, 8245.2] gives 13.88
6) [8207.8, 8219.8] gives 14.38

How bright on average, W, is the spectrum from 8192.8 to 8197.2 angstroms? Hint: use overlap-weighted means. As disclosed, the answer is 12.2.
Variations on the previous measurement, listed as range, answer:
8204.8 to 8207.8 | 12.9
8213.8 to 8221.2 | 12.2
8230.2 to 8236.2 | 12.9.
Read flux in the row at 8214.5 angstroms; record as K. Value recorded 12.65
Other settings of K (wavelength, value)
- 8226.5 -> 13.78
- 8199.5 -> 12.34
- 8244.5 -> 13.88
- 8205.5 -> 13.45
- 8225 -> 13.87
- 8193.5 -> 12.09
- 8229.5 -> 13.47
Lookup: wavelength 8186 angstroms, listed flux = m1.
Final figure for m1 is 13.2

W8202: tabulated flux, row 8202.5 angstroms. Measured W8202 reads 11.15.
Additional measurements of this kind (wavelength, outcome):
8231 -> 12.5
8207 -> 12.43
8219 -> 12.72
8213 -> 14.38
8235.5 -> 13.04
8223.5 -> 12.91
